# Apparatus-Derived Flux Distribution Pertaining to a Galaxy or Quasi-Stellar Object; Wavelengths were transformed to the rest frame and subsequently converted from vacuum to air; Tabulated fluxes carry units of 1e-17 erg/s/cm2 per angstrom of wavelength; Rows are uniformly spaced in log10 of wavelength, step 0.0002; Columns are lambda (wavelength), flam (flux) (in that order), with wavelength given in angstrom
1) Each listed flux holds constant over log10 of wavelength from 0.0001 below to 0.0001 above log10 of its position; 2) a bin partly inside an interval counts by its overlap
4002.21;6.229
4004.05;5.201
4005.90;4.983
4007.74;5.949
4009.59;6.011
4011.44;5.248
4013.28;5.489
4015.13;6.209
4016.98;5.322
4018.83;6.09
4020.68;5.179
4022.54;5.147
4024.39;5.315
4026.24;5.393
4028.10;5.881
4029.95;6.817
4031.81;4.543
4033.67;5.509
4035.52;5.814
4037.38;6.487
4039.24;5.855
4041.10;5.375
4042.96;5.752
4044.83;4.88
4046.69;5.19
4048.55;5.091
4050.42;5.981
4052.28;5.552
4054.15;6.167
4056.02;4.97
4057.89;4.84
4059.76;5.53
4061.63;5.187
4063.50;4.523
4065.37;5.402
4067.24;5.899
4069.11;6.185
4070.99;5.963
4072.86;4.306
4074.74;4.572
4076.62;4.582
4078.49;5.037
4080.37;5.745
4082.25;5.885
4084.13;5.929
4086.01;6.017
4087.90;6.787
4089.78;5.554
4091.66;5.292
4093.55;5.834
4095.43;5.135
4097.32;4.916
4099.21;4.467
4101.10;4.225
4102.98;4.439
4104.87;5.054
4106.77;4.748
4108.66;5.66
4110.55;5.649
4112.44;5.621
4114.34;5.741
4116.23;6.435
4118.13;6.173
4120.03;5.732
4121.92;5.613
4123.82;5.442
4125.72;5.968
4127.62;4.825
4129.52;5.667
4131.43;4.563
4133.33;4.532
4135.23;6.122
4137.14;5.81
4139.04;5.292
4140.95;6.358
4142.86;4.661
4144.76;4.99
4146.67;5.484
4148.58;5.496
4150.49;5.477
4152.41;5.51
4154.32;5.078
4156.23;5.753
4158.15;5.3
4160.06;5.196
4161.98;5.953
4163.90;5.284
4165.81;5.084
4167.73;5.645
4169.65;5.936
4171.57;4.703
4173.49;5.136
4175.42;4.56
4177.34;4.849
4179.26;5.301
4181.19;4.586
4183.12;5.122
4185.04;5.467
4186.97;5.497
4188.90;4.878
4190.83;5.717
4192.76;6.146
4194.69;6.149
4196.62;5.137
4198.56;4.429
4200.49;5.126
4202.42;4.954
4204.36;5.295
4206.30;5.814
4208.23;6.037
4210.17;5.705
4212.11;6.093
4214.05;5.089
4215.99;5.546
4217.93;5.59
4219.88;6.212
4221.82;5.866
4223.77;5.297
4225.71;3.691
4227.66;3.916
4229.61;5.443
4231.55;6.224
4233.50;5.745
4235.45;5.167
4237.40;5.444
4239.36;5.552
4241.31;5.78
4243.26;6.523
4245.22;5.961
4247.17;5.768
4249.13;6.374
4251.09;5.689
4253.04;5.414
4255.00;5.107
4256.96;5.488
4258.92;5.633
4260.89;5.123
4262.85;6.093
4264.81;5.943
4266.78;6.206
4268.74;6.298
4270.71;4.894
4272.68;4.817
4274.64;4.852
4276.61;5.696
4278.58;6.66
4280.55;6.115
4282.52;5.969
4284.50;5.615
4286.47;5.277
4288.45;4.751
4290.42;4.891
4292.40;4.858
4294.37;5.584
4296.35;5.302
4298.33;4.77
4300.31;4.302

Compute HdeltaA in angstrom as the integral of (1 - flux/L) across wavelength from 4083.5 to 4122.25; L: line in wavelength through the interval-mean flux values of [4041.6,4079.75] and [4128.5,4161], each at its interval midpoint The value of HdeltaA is -1.0 angstrom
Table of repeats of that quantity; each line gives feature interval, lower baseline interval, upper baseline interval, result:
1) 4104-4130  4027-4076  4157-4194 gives -1.1 angstrom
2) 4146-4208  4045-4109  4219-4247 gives 1.2 angstrom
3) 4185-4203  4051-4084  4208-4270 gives 0.6 angstrom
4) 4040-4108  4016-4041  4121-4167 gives 2.9 angstrom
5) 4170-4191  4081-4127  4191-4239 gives 1.5 angstrom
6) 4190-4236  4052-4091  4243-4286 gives 1.7 angstrom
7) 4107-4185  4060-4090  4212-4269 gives 1.7 angstrom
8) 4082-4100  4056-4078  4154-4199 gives -1.3 angstrom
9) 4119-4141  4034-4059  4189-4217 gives 0.2 angstrom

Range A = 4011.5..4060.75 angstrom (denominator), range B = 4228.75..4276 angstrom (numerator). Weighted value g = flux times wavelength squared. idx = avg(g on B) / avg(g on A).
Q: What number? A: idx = 1.1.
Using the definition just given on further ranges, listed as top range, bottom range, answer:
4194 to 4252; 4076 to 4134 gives 1.08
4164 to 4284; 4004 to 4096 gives 1.08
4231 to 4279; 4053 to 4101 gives 1.15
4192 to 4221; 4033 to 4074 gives 1.09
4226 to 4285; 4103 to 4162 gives 1.09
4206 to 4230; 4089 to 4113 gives 1.12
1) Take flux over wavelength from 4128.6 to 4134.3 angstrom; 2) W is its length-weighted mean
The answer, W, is 4.92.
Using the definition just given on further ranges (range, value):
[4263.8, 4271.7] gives 5.83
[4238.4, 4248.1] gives 5.92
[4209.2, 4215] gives 5.63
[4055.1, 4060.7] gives 5.11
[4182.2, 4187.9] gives 5.37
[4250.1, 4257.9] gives 5.43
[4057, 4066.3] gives 5.1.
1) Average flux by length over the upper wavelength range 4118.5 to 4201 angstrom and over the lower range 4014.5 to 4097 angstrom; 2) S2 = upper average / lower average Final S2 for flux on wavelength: 1.0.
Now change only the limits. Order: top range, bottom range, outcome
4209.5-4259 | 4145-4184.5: 1.05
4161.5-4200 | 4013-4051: 0.94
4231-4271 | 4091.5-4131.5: 1.07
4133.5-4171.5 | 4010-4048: 0.98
